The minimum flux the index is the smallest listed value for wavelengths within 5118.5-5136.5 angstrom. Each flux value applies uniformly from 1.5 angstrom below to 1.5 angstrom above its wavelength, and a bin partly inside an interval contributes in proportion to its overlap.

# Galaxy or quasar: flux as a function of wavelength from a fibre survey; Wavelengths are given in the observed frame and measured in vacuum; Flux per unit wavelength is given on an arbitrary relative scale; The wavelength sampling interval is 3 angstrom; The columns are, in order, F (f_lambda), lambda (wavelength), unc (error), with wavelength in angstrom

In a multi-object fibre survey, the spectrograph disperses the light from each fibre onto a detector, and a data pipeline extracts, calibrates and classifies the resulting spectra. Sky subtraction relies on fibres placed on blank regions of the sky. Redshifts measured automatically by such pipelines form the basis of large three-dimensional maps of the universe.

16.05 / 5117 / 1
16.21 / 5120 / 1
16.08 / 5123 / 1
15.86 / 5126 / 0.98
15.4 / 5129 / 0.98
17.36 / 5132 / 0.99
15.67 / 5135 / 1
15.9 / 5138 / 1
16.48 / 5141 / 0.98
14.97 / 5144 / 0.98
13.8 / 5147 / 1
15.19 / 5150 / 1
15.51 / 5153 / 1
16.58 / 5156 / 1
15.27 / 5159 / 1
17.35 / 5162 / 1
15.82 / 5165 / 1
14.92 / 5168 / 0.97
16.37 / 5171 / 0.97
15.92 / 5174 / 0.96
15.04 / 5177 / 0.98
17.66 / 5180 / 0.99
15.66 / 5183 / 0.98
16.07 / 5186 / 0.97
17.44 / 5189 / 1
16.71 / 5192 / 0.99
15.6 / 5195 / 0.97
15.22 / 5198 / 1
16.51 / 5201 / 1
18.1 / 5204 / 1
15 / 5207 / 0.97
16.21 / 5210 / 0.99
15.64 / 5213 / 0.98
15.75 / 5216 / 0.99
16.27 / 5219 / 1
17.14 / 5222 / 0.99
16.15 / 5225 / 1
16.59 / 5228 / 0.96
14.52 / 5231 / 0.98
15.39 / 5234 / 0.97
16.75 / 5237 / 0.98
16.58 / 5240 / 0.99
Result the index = 15.4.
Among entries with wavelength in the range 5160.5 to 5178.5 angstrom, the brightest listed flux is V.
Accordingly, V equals 17.35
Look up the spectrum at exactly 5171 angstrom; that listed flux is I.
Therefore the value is 16.37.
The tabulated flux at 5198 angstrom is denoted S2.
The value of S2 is 15.22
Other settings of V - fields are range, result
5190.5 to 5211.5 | 18.1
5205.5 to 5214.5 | 16.21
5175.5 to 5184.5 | 17.66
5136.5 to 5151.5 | 16.48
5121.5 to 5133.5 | 17.36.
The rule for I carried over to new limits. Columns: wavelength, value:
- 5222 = 17.14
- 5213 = 15.64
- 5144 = 14.97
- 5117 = 16.05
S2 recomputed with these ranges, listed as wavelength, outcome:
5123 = 16.08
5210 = 16.21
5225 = 16.15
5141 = 16.48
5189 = 17.44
